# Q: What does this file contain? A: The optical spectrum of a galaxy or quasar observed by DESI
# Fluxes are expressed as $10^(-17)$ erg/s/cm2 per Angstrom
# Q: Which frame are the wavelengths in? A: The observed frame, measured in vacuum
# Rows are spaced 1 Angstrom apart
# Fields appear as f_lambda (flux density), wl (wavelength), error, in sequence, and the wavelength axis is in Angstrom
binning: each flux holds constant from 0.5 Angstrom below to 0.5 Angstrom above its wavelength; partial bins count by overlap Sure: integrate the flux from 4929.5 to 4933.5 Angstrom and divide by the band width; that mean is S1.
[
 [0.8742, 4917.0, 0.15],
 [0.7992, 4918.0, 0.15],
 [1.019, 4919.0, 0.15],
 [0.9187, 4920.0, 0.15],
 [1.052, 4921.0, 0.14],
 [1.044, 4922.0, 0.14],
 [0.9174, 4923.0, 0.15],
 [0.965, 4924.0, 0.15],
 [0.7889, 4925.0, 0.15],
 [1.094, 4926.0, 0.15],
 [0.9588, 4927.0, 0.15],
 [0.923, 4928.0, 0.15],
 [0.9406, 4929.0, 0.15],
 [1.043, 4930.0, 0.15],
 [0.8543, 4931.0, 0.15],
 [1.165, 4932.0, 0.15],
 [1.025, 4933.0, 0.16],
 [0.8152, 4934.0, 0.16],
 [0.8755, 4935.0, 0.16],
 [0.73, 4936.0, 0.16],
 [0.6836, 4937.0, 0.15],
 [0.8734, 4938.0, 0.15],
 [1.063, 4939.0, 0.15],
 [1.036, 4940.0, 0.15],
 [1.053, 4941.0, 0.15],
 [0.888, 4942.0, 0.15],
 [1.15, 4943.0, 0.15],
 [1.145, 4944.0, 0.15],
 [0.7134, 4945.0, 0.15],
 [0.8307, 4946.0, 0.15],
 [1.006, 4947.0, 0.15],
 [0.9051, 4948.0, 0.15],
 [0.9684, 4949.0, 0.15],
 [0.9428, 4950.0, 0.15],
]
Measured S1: 1.02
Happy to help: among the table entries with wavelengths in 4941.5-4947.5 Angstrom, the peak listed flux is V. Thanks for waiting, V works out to 1.15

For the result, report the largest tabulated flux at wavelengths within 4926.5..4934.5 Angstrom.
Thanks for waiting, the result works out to 1.165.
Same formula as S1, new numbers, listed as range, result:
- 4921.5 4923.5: 0.981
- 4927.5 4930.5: 0.969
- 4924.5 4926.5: 0.941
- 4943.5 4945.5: 0.929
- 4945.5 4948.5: 0.914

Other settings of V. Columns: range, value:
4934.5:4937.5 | 0.8755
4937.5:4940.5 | 1.063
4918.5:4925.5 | 1.052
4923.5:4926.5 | 1.094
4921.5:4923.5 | 1.044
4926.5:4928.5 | 0.9588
